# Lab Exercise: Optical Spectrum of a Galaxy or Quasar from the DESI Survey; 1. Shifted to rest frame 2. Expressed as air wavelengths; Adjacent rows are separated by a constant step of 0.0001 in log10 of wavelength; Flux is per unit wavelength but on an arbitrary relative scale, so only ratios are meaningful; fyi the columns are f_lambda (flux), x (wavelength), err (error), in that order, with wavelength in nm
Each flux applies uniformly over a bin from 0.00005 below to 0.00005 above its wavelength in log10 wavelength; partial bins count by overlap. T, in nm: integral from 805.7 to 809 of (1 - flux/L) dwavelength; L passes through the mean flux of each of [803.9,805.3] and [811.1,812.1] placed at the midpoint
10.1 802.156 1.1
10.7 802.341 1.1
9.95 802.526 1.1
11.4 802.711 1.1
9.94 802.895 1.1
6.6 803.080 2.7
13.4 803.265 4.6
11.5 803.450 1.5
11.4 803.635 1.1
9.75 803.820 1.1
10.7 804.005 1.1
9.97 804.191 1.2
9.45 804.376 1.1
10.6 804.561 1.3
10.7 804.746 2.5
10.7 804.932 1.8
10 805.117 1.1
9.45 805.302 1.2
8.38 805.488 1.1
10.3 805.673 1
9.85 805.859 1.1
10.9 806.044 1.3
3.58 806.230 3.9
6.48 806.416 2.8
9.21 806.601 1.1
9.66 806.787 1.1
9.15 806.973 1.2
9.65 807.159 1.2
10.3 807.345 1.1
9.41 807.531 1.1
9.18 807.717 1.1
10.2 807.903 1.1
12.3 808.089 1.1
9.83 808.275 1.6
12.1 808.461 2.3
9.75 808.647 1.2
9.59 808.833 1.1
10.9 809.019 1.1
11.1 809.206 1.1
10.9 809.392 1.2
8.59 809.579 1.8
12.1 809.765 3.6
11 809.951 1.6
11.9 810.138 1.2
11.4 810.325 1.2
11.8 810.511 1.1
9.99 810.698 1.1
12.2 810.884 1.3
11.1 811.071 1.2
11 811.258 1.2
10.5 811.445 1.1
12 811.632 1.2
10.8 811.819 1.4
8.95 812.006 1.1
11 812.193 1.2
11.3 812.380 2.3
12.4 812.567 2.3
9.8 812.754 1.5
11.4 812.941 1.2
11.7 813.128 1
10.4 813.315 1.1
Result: 0.281 nm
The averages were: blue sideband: 10.2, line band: 9.53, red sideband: 10.7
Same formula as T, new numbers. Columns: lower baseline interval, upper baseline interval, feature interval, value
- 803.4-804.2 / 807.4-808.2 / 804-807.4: 0.360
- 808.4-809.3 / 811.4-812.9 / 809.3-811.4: -0.064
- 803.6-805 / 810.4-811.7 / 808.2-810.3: 0.048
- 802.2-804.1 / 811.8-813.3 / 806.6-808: 0.139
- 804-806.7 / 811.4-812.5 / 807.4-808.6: -0.067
